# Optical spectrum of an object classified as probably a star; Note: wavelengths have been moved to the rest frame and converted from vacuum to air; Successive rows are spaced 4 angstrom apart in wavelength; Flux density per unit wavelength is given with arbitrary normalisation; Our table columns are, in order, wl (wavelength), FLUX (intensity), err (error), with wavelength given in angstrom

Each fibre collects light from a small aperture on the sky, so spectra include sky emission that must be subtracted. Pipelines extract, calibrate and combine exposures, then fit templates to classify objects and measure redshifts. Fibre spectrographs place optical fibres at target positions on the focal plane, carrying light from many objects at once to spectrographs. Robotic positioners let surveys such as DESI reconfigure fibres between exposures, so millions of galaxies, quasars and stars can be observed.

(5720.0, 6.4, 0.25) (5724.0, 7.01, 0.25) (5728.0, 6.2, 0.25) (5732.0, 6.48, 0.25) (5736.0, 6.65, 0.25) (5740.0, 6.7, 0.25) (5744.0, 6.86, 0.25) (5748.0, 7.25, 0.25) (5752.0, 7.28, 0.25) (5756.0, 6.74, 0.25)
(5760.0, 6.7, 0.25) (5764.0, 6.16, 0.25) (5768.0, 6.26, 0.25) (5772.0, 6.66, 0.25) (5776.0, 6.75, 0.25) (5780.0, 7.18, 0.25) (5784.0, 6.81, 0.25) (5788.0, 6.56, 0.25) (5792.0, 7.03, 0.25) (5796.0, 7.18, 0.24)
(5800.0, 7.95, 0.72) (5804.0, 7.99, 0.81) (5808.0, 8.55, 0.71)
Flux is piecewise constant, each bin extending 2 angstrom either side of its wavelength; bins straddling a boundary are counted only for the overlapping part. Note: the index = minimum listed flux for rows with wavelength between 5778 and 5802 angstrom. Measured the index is 6.56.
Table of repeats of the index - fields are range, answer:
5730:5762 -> 6.48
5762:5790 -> 6.16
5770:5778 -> 6.66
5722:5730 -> 6.2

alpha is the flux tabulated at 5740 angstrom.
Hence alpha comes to 6.7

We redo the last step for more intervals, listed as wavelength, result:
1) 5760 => 6.7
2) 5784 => 6.81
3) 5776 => 6.75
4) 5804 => 7.99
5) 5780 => 7.18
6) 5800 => 7.95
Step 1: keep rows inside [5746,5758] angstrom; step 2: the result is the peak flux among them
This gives 7.28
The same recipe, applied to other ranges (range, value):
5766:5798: 7.18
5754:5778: 6.75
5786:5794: 7.03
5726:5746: 6.86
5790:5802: 7.95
